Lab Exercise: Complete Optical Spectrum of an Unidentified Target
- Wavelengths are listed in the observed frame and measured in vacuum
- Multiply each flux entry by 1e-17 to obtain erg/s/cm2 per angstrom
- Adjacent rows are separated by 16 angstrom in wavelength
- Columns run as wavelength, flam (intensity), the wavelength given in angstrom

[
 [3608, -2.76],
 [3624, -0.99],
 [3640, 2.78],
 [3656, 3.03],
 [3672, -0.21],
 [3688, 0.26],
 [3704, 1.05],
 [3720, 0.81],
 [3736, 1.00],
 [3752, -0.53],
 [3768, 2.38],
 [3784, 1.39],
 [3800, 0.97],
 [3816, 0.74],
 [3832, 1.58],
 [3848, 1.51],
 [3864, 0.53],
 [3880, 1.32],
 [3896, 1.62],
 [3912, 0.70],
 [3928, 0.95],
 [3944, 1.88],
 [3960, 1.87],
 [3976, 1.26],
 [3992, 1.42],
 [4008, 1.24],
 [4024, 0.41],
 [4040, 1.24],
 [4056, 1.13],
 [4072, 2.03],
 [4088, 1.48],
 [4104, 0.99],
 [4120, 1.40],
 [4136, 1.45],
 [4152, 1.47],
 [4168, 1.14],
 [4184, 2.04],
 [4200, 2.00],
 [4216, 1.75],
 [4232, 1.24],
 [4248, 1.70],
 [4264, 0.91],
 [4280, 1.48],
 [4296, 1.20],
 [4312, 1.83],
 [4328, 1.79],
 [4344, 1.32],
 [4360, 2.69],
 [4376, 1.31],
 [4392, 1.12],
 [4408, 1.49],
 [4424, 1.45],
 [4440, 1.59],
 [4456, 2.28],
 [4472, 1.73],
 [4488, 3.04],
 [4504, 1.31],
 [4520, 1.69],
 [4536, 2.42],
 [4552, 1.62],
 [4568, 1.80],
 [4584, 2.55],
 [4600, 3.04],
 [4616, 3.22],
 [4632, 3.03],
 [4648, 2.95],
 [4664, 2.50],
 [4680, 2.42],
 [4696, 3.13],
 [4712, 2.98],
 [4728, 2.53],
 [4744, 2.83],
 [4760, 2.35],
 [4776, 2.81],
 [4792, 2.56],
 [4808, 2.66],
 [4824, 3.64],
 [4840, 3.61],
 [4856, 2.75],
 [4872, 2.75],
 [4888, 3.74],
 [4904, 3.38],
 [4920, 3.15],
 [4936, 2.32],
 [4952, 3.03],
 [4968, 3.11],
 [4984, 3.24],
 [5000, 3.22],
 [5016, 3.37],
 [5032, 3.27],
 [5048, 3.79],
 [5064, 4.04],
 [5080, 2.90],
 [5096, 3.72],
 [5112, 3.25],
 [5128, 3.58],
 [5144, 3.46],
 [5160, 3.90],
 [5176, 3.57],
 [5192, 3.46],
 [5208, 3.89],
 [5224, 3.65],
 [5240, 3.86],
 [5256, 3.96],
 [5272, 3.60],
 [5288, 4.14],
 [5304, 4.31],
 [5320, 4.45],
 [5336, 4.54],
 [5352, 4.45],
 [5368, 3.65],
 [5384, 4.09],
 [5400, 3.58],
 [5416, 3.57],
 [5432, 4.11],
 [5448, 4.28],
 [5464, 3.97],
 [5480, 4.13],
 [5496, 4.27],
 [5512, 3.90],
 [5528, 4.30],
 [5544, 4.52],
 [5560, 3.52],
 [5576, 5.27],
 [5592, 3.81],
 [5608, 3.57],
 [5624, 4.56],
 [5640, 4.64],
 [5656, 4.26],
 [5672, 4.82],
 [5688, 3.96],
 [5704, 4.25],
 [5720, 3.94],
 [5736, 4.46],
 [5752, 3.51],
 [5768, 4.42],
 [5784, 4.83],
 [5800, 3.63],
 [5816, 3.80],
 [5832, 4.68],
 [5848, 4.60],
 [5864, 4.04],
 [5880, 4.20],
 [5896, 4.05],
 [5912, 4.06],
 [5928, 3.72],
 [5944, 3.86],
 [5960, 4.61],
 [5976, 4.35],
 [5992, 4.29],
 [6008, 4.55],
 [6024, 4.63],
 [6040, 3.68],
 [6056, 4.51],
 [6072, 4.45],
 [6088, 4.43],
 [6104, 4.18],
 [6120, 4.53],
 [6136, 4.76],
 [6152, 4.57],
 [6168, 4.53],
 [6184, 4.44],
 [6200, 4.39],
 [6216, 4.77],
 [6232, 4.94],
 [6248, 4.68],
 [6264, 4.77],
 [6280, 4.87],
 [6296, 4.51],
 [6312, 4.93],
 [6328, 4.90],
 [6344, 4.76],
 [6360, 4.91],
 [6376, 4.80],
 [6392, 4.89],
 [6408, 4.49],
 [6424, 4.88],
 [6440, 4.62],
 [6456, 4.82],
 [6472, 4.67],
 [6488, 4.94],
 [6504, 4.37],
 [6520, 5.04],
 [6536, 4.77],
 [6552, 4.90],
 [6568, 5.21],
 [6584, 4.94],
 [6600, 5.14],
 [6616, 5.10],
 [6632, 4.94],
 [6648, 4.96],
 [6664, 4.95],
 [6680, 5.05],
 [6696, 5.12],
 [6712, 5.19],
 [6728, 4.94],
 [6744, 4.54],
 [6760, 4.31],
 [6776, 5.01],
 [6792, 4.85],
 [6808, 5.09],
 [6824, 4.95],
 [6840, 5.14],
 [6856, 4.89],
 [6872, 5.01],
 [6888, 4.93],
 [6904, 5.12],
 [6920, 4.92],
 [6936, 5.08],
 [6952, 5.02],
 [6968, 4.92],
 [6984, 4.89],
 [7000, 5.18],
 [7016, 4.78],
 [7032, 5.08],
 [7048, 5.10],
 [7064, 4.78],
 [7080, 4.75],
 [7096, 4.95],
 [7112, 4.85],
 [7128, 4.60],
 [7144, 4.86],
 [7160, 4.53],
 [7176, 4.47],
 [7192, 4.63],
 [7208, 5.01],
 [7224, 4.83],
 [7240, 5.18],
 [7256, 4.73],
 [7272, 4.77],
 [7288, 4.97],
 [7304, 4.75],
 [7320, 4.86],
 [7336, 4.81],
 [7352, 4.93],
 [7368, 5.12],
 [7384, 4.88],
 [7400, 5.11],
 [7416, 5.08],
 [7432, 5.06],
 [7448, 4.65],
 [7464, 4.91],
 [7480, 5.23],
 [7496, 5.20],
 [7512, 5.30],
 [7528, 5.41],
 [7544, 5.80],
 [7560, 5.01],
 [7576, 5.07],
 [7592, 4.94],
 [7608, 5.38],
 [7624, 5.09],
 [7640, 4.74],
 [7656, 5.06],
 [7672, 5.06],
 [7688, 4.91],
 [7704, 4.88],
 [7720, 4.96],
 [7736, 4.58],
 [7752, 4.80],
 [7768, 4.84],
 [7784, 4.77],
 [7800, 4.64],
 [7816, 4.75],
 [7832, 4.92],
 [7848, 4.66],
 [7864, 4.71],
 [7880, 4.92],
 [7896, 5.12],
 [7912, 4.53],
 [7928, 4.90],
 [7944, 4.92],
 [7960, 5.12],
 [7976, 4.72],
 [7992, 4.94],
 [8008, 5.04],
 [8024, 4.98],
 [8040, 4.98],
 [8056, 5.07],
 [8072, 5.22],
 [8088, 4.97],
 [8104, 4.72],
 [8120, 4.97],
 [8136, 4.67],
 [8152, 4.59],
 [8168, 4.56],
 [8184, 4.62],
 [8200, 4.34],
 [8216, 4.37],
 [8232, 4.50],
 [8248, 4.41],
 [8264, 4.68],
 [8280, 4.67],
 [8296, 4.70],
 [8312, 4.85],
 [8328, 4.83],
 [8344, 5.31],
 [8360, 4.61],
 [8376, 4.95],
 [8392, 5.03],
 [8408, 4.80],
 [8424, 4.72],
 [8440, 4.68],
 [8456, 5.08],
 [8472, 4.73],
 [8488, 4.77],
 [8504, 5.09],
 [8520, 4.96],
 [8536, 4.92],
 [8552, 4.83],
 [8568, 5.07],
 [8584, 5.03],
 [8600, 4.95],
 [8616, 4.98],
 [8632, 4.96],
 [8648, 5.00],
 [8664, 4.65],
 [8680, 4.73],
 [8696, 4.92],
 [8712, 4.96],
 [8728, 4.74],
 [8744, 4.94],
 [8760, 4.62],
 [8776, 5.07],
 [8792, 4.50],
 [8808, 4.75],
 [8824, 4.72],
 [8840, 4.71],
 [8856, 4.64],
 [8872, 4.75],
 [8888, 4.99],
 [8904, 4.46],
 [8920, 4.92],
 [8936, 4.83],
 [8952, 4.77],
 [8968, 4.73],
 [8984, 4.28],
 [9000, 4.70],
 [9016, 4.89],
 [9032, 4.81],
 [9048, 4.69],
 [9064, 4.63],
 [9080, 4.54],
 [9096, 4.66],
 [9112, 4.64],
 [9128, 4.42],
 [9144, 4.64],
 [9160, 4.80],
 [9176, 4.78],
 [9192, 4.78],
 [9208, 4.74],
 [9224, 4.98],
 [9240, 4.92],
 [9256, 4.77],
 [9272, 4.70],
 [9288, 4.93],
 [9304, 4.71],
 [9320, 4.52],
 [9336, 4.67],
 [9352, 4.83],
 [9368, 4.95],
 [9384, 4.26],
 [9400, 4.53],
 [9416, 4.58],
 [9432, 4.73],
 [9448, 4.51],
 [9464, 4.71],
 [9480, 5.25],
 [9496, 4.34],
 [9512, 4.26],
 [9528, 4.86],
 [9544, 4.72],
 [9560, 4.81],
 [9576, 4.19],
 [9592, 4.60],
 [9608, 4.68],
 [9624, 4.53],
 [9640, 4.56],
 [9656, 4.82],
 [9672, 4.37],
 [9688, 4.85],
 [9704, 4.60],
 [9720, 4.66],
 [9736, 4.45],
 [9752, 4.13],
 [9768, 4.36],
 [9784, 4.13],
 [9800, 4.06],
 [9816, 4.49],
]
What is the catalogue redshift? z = 0.147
